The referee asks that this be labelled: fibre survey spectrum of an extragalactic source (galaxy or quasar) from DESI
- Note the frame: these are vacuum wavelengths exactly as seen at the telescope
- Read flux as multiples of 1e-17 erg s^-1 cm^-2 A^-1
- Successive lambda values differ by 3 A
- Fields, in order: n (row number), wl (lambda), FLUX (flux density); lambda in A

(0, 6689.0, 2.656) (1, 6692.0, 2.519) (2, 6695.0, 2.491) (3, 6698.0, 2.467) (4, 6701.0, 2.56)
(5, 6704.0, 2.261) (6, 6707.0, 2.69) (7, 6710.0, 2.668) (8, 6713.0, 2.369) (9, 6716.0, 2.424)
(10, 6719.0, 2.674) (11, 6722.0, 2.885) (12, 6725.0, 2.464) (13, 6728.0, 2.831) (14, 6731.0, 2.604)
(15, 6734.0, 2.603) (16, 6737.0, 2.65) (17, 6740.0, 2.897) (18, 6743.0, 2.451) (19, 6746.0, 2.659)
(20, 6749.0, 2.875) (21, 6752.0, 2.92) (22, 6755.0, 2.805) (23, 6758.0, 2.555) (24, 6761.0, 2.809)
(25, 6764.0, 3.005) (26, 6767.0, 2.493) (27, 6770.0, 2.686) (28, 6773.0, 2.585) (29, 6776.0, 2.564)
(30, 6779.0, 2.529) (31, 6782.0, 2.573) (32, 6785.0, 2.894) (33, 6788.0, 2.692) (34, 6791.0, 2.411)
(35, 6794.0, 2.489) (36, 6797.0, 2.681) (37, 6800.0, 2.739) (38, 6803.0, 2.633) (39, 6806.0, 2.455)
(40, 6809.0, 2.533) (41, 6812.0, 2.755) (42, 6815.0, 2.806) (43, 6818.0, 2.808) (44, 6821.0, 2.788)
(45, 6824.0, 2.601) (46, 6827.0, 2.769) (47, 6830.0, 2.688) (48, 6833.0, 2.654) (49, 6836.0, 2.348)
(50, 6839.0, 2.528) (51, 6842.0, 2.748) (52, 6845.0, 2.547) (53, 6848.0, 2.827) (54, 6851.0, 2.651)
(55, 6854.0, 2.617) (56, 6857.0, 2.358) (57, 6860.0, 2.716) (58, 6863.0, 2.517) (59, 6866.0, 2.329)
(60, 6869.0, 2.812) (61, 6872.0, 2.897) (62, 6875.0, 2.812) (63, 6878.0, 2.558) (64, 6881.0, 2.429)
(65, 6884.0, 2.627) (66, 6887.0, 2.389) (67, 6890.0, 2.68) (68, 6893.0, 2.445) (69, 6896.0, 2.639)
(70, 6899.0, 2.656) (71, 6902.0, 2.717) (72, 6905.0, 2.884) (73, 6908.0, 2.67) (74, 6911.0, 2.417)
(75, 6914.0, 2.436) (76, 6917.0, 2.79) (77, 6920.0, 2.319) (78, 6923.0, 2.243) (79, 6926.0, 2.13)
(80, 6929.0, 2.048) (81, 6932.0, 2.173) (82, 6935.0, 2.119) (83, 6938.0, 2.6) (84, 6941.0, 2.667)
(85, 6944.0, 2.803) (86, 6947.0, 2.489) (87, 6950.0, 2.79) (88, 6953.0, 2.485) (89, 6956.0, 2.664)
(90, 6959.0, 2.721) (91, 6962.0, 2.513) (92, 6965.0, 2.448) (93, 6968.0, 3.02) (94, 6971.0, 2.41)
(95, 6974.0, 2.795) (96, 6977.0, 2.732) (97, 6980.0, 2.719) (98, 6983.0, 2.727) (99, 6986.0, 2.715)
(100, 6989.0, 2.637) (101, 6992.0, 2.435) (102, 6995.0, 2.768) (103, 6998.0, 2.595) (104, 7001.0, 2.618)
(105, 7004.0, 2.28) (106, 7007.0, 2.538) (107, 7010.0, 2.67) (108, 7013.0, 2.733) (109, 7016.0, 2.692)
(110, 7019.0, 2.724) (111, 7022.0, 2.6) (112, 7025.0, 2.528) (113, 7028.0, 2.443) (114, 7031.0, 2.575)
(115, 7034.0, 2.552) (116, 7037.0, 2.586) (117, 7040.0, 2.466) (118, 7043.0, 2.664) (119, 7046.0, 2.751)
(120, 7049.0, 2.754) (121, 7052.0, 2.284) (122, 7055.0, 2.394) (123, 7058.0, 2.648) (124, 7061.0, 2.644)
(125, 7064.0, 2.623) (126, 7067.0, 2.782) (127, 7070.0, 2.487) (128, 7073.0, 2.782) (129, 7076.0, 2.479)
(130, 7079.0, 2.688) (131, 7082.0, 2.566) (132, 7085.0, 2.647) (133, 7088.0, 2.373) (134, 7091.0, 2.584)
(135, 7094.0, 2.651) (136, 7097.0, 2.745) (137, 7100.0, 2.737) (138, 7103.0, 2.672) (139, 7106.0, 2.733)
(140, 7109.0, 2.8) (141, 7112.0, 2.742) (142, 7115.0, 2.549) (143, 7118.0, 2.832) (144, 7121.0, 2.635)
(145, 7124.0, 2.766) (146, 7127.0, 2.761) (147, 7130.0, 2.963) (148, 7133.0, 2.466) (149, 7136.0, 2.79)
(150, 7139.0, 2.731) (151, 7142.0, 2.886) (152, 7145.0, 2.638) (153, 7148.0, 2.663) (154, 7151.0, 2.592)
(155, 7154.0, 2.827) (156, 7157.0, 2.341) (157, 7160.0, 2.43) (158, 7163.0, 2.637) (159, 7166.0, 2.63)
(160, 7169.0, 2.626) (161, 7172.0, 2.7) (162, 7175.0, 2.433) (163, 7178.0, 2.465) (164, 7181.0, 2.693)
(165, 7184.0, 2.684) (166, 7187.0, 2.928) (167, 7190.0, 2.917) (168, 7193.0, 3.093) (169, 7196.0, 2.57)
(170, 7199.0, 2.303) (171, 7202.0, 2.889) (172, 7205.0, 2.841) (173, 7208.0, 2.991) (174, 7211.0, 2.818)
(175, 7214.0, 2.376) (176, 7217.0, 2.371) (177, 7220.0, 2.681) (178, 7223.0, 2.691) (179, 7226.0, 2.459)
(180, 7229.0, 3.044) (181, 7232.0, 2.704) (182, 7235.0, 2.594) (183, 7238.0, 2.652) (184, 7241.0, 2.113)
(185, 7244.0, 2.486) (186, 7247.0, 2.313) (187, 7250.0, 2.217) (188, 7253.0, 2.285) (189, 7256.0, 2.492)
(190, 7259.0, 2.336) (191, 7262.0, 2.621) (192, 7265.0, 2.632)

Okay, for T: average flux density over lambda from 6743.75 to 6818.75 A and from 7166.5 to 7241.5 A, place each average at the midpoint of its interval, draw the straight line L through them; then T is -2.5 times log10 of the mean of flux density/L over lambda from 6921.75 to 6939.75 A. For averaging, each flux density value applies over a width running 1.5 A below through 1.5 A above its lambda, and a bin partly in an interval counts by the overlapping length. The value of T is 0.20 mag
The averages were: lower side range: 2.67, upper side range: 2.67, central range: 2.22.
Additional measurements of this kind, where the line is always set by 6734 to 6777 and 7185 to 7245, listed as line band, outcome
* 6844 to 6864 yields 0.04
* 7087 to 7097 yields 0.05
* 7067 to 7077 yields 0.03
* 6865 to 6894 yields 0.04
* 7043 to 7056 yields 0.05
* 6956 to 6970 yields 0.01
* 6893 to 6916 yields 0.03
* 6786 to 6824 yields 0.02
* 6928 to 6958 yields 0.08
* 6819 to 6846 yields 0.03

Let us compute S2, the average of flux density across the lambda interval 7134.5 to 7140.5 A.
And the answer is 2.76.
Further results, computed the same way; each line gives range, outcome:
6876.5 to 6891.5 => 2.54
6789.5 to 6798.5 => 2.53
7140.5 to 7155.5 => 2.72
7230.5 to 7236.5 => 2.65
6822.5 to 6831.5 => 2.69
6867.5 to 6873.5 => 2.85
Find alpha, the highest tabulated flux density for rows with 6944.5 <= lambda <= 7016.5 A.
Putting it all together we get 3.02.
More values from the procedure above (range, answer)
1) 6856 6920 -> 2.897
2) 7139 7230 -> 3.093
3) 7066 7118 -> 2.832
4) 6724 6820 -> 3.005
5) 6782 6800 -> 2.894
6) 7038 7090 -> 2.782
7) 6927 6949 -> 2.803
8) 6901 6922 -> 2.884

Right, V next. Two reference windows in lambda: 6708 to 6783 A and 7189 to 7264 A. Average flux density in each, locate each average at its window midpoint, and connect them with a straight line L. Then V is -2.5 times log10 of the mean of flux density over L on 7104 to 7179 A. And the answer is -0.025 mag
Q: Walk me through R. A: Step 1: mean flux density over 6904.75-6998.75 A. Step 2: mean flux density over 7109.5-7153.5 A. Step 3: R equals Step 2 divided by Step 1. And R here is 1.1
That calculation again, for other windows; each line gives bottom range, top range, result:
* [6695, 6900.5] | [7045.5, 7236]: 1.01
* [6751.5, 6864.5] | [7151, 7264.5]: 0.98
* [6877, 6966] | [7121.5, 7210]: 1.07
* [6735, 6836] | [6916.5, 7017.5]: 0.96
